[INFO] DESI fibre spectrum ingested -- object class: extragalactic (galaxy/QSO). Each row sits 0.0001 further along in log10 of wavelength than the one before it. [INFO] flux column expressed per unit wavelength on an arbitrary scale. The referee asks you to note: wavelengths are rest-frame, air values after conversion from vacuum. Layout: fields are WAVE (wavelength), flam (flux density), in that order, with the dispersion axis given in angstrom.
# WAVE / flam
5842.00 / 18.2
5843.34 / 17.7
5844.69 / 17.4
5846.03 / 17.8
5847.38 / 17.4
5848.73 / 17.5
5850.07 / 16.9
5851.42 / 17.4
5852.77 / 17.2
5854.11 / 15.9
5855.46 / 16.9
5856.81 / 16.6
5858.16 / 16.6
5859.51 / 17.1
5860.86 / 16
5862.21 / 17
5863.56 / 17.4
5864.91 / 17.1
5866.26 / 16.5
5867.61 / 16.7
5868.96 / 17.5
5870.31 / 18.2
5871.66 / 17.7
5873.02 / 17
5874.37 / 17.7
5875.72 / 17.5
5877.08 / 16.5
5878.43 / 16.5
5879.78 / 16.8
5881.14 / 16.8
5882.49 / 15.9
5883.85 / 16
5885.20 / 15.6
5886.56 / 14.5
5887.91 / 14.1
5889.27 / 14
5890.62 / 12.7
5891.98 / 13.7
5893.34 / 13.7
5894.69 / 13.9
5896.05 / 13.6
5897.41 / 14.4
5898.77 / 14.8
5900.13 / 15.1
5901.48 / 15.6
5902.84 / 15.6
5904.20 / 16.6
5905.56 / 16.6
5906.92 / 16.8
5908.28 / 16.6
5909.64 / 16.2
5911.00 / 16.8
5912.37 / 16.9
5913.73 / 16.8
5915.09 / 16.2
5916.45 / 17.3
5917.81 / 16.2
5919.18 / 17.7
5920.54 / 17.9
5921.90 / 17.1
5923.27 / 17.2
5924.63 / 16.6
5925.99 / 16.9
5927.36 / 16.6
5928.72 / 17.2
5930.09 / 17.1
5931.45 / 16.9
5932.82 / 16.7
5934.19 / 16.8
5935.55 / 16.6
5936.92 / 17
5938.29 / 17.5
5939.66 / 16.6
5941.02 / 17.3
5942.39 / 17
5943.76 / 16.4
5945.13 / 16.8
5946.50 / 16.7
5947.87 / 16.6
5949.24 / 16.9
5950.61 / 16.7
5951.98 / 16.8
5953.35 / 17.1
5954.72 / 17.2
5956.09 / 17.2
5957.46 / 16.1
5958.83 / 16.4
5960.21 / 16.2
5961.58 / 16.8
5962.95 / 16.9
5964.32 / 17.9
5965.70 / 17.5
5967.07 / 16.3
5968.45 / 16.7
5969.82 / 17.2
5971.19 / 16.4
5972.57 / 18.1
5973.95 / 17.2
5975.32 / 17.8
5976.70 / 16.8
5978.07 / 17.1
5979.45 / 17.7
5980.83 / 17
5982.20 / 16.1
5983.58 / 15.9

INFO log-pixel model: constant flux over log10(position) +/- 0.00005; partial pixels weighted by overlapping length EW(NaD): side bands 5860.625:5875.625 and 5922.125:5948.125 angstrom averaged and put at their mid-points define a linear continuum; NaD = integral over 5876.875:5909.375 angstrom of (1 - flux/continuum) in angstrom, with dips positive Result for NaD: 3.48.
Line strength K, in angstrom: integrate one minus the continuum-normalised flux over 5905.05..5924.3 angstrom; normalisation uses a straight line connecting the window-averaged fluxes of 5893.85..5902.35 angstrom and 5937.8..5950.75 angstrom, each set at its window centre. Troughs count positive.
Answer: -1.85 angstrom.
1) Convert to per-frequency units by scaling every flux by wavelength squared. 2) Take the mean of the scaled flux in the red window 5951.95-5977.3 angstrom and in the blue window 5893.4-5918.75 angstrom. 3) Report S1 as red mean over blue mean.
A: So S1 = 1.09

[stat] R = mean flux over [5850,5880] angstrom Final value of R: 17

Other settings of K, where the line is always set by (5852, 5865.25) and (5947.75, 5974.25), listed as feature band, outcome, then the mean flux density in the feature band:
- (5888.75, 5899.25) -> 1.9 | 13.8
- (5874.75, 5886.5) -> 0.3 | 16.4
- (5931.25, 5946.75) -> 0.0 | 16.9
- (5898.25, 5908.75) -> 0.5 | 16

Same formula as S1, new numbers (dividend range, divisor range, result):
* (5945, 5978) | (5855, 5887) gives 1.04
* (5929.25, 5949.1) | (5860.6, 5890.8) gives 1.05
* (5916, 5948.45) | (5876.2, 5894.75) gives 1.14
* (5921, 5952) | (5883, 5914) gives 1.12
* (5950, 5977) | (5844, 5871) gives 1.03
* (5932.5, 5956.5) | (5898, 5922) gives 1.04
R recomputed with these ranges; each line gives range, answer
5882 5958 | 16.2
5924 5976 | 16.9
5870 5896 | 15.6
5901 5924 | 16.7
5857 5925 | 16.2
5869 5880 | 17.3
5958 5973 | 16.9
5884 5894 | 14.1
